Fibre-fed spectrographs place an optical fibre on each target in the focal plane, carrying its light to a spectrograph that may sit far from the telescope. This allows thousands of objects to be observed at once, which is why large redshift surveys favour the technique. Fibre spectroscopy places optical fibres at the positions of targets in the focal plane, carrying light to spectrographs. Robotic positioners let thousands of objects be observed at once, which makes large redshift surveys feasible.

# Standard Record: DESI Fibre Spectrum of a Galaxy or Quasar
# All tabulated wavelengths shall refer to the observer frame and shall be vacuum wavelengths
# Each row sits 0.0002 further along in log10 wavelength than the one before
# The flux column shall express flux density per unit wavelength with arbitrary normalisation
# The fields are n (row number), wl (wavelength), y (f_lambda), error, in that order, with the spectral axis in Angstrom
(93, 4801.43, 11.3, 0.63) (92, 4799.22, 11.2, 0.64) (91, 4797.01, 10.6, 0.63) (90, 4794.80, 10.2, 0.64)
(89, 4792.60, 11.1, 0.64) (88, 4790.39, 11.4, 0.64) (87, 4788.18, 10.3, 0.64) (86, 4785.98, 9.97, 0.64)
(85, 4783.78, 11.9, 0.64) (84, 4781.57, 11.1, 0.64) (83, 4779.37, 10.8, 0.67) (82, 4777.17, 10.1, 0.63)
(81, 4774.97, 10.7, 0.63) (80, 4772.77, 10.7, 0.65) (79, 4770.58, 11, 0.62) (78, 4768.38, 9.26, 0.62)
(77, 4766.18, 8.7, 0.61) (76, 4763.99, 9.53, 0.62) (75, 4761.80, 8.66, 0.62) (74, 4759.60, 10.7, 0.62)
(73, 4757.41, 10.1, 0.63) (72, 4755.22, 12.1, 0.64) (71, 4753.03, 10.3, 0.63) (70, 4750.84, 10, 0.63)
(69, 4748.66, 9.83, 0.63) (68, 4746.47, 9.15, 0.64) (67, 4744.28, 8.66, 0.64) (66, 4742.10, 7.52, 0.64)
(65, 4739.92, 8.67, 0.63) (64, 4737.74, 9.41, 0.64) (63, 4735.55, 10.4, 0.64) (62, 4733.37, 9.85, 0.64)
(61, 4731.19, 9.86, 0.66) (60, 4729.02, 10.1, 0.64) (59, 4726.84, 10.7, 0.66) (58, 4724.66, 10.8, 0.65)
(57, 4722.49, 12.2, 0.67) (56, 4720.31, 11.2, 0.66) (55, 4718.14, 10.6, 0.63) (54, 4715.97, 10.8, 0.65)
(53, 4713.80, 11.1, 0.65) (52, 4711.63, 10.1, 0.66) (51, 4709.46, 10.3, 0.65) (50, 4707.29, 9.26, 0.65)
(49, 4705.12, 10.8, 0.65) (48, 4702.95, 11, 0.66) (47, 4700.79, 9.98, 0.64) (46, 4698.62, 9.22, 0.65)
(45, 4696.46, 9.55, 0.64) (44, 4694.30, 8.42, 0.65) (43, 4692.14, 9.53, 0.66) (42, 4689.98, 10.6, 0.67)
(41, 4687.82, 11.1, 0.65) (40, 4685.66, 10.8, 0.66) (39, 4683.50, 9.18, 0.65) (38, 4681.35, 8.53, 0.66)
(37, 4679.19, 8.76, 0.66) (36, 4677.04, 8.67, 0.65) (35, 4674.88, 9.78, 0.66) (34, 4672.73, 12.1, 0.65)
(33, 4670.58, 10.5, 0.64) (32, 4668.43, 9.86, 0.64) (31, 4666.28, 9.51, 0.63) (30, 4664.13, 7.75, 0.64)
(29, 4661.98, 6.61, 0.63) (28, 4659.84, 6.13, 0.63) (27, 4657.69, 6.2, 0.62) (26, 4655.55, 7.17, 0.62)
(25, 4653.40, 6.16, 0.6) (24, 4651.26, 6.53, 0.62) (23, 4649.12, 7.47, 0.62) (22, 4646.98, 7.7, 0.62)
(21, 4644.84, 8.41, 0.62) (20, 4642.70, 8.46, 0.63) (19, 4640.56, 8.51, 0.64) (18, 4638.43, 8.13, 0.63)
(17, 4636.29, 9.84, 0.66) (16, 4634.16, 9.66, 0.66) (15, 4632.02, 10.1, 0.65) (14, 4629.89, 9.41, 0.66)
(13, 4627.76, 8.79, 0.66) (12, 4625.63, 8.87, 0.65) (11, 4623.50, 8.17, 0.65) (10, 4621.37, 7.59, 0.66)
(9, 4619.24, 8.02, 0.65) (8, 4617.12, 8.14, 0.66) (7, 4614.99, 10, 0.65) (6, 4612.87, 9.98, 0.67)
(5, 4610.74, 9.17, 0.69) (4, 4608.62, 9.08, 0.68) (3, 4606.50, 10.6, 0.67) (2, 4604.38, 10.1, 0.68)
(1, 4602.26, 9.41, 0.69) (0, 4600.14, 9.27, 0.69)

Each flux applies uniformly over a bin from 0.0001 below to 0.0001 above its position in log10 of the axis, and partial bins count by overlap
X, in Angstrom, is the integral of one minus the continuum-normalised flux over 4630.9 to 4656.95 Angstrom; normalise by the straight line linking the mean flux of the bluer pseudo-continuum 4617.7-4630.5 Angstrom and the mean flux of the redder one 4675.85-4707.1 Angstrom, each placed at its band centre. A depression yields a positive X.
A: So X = 1.88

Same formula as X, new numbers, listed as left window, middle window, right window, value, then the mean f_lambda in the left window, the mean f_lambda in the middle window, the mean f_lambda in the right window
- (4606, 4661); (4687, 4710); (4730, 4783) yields -2.0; 8.37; 9.96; 9.89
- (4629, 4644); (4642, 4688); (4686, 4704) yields 5.2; 9.14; 8.47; 9.96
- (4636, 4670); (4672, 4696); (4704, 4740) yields -2.1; 7.77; 9.73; 10.4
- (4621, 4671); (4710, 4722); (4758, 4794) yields -1.8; 8.21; 10.8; 10.4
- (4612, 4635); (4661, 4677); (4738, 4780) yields -0.3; 8.96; 9.41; 9.8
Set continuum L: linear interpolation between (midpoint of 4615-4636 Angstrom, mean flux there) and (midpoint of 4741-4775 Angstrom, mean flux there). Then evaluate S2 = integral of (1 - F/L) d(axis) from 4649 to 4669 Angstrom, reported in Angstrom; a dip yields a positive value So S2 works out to 4.01 Angstrom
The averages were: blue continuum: 8.85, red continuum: 9.78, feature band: 7.27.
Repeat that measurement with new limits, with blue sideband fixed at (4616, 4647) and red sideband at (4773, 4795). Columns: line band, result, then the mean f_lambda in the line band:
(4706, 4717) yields -0.6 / 10.3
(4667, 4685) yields -0.8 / 9.69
